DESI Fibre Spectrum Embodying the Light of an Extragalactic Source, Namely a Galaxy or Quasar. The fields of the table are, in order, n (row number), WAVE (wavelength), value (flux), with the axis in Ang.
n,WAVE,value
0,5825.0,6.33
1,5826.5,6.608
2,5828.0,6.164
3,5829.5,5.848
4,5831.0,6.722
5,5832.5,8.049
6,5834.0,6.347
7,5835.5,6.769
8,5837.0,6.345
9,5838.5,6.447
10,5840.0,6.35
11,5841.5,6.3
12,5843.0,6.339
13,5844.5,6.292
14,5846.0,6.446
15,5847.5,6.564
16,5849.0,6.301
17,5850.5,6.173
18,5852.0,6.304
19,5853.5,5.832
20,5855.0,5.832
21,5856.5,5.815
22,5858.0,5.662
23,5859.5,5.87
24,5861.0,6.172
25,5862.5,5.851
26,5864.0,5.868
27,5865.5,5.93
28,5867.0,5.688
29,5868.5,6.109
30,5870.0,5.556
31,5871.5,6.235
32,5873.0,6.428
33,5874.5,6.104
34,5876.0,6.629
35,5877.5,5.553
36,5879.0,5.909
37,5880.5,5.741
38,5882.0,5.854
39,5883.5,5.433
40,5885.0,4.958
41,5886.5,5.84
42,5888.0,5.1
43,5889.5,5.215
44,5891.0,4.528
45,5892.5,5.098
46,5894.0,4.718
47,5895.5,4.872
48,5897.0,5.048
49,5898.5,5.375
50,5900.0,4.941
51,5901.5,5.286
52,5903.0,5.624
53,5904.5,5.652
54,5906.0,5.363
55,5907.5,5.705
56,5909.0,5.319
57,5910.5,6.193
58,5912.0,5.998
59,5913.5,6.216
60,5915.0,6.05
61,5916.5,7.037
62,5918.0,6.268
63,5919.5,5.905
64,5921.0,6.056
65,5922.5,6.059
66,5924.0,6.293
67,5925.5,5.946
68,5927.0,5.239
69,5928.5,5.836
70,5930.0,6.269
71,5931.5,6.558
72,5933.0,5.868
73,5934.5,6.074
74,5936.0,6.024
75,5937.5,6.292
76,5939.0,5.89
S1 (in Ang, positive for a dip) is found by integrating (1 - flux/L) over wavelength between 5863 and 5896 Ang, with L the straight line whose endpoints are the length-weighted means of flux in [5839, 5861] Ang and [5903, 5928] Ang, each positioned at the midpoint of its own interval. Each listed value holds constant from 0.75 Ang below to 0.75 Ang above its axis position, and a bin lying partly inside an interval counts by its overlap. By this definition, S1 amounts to 2.4 Ang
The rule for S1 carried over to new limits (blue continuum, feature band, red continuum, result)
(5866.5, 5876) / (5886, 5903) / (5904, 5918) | 2.6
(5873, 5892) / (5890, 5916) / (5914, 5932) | 2.0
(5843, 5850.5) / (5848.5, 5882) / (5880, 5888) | -0.2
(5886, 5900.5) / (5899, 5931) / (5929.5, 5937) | -1.2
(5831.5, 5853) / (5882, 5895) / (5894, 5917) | 1.5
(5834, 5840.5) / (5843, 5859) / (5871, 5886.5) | 0.4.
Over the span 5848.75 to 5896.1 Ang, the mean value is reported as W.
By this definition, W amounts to 5.72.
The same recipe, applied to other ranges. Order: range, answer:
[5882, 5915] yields 5.38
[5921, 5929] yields 5.89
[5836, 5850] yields 6.38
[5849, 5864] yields 5.96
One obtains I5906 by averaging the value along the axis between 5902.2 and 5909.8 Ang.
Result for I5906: 5.54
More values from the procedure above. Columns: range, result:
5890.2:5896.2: 4.81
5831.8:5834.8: 7.18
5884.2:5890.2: 5.28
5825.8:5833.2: 6.67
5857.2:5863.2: 5.89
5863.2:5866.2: 5.9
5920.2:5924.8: 6.13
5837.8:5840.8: 6.4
